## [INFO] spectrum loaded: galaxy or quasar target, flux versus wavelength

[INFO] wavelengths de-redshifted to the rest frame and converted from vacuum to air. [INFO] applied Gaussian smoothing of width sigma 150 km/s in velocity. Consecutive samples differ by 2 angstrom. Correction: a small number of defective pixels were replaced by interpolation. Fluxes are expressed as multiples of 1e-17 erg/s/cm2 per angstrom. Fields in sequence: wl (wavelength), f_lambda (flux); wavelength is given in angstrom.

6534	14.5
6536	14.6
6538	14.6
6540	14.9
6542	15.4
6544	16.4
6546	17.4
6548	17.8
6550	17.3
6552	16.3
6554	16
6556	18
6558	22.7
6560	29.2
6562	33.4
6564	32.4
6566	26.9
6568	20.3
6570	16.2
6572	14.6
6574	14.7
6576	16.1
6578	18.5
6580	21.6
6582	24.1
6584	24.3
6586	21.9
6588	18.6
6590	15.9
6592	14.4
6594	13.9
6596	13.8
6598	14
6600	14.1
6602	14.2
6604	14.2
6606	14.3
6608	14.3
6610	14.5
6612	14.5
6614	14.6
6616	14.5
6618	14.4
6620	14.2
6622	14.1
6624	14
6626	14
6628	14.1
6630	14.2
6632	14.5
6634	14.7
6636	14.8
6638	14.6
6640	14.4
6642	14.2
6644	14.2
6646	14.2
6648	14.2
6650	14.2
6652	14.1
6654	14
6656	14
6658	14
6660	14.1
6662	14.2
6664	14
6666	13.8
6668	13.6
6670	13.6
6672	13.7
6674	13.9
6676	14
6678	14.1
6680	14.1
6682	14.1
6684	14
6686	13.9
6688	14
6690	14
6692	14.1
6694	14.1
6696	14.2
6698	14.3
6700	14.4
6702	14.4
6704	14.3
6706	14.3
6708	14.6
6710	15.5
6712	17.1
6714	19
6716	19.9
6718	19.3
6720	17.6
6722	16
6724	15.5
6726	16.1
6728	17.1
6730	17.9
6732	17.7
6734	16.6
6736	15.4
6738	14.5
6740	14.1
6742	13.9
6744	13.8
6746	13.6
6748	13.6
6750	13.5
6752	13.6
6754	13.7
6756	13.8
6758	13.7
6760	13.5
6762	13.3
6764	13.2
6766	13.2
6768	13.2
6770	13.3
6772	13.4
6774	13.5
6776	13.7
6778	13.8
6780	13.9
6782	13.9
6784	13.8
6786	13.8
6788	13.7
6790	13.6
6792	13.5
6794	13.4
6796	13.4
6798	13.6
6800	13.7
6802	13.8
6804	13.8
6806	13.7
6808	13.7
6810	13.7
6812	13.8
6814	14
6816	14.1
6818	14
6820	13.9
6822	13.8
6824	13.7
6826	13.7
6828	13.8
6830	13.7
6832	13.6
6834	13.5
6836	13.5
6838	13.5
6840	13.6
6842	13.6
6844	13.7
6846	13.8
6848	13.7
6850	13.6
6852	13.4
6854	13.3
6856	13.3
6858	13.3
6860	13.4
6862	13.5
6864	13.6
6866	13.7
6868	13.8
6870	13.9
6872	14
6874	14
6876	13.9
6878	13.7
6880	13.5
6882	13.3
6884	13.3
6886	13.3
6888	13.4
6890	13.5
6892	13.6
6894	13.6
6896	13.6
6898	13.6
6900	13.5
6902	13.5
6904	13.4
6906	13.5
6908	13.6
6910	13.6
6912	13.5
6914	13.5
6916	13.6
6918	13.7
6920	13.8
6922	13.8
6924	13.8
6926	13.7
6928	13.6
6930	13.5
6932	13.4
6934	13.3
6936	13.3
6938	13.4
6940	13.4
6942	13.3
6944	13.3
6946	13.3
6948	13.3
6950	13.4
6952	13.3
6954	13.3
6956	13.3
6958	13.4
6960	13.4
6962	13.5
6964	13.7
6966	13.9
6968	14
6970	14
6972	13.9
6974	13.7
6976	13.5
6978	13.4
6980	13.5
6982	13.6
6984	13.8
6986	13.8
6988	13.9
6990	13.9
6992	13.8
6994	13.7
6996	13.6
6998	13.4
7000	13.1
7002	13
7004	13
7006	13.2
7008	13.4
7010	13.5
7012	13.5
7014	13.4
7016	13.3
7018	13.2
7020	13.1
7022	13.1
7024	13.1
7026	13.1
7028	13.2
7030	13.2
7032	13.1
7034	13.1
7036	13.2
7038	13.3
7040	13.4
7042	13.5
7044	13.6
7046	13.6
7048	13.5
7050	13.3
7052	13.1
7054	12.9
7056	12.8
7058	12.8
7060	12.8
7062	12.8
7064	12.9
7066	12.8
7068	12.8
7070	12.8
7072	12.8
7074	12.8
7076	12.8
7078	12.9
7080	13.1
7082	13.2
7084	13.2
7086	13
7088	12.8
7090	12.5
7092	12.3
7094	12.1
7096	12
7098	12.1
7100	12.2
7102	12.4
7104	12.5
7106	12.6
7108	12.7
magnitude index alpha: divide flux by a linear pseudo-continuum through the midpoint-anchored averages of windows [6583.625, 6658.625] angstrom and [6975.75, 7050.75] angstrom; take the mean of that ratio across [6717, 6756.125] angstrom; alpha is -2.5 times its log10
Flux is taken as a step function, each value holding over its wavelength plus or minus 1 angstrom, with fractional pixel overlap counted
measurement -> -0.07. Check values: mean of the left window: 14.8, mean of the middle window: 15.4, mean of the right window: 13.4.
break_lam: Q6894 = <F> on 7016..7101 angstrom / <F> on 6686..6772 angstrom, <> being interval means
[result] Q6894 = 0.9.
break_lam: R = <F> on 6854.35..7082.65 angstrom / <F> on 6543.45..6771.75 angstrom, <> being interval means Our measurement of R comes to 0.85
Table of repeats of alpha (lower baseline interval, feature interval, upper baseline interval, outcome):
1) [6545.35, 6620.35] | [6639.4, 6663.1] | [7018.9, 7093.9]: 0.23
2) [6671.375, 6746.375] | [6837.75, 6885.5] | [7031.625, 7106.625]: 0.05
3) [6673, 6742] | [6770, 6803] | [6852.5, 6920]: 0.07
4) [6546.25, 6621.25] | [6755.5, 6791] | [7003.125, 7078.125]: 0.18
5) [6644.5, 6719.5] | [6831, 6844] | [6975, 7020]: 0.04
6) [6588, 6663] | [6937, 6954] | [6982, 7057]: 0.02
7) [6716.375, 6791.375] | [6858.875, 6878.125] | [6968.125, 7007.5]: 0.03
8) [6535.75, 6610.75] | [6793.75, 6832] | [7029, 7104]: 0.14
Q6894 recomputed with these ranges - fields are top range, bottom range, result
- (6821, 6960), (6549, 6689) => 0.84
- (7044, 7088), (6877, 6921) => 0.96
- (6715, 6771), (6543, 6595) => 0.75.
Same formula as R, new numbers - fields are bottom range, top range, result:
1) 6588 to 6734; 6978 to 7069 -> 0.90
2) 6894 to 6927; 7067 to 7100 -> 0.93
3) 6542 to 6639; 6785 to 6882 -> 0.79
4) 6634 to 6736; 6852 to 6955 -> 0.90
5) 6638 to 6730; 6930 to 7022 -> 0.91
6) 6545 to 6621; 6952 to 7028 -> 0.74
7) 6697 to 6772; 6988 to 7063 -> 0.88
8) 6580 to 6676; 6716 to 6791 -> 0.98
